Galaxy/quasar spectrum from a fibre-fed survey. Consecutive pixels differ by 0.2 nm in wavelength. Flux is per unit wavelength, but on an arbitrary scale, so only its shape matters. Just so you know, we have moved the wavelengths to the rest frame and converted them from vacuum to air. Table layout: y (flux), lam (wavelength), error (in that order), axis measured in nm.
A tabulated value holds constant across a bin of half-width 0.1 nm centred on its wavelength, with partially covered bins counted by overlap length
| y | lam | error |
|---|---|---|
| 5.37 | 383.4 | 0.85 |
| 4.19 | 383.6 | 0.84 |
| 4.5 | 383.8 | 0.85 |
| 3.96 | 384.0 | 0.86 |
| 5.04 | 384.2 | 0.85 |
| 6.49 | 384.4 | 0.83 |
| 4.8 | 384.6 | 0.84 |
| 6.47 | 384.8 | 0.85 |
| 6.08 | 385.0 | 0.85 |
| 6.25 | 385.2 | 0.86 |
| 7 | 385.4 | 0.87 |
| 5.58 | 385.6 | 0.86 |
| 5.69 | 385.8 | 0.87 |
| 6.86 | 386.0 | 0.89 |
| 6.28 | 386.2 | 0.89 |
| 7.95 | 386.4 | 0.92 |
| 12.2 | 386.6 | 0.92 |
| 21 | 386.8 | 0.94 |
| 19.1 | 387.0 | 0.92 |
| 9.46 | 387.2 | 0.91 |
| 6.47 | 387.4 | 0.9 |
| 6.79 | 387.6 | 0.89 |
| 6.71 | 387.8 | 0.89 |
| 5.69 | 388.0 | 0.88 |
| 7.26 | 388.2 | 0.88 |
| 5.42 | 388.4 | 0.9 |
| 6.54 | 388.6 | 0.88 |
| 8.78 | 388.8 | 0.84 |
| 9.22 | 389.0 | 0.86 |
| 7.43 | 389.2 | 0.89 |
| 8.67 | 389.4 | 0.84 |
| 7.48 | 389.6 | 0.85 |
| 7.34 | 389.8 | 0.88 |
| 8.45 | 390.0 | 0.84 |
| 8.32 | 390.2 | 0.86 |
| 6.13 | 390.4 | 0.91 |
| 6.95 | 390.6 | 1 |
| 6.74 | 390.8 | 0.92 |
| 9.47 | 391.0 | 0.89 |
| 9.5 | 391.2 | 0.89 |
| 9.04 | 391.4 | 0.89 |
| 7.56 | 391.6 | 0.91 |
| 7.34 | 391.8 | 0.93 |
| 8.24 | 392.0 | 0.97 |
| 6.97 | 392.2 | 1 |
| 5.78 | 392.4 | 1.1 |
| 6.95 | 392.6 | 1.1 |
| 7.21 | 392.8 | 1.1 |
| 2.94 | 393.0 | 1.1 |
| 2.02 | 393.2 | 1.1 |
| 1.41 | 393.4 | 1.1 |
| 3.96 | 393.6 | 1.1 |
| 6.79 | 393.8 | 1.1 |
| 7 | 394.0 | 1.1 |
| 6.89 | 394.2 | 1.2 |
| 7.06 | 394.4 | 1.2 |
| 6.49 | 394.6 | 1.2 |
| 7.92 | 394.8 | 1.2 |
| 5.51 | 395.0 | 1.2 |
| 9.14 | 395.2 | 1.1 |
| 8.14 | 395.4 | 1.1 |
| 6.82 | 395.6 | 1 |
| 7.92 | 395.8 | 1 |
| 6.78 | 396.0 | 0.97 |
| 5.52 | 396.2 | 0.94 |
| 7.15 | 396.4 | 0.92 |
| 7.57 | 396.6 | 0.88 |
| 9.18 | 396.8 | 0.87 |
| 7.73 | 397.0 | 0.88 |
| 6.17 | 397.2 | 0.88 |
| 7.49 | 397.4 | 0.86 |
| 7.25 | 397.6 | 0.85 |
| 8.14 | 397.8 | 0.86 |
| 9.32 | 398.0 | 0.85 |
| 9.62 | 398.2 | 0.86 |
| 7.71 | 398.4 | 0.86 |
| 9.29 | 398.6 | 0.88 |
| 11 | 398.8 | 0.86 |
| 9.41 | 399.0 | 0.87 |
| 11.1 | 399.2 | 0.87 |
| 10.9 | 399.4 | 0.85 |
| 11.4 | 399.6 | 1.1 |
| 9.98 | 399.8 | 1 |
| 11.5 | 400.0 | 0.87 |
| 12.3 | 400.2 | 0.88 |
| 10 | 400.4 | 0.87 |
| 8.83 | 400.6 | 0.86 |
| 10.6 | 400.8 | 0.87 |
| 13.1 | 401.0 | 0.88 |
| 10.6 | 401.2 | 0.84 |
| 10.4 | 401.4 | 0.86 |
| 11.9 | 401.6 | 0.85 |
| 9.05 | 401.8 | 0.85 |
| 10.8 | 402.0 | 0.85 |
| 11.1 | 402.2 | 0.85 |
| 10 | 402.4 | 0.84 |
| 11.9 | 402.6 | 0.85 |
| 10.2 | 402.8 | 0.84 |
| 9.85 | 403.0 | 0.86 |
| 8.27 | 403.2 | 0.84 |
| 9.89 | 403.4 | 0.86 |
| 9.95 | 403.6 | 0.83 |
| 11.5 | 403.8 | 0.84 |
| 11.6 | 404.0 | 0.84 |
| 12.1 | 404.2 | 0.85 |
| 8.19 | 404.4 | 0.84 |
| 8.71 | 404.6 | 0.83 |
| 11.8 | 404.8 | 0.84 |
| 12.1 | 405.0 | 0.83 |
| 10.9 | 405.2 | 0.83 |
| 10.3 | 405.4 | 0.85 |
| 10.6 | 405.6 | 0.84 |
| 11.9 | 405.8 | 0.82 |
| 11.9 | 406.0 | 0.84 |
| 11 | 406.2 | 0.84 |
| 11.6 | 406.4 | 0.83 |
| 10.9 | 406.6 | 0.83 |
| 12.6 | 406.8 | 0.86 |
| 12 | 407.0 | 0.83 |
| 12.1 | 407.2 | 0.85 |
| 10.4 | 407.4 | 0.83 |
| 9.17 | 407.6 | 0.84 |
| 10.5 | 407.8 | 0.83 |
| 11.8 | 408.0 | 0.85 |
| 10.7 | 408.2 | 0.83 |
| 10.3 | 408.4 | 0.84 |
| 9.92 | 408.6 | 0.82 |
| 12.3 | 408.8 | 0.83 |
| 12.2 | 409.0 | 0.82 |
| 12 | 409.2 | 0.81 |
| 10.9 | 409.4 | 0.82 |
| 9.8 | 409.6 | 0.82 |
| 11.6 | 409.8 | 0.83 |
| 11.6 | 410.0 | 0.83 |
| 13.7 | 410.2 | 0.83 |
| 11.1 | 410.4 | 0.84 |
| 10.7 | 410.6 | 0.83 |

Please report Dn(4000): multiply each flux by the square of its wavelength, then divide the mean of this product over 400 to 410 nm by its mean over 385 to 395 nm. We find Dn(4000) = 1.6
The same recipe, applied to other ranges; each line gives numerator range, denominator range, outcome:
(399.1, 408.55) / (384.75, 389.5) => 1.42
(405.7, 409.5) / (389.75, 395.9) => 1.78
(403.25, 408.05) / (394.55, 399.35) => 1.42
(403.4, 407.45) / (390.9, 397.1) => 1.72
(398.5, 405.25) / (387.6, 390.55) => 1.53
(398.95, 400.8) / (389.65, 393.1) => 1.51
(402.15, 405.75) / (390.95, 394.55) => 1.74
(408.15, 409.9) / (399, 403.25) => 1.08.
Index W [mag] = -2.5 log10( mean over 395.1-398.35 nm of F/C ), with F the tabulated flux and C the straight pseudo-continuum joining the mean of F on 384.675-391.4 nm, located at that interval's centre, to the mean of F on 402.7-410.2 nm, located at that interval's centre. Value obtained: 0.22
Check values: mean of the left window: 8.16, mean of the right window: 10.9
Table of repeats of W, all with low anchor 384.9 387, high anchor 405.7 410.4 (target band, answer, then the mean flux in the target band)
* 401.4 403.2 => 0.03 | 10.5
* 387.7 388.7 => 0.41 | 6.32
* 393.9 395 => 0.39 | 6.93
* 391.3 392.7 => 0.28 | 7.41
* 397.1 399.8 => 0.13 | 9.17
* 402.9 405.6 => 0.05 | 10.4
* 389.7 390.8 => 0.27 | 7.37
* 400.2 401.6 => -0.02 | 10.8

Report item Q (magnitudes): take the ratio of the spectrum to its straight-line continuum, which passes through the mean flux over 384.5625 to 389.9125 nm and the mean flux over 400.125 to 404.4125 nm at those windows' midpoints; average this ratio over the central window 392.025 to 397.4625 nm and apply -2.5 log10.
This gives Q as 0.40 mag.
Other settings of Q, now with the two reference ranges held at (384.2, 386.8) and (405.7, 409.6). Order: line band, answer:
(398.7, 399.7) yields -0.110 mag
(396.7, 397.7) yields 0.232 mag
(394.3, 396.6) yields 0.256 mag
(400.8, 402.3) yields -0.085 mag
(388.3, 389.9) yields 0.045 mag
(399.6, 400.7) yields -0.075 mag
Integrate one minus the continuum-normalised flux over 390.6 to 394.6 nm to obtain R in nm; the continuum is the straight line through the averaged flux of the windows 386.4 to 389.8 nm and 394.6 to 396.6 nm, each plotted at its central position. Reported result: 0.77 nm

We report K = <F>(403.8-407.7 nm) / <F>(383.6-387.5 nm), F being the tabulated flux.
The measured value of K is 1.41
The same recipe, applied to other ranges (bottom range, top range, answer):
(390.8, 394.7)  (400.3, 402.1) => 1.64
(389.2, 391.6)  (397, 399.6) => 1.13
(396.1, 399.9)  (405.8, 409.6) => 1.28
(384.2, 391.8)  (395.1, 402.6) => 1.17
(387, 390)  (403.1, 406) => 1.36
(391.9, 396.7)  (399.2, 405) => 1.68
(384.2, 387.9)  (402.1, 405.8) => 1.27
